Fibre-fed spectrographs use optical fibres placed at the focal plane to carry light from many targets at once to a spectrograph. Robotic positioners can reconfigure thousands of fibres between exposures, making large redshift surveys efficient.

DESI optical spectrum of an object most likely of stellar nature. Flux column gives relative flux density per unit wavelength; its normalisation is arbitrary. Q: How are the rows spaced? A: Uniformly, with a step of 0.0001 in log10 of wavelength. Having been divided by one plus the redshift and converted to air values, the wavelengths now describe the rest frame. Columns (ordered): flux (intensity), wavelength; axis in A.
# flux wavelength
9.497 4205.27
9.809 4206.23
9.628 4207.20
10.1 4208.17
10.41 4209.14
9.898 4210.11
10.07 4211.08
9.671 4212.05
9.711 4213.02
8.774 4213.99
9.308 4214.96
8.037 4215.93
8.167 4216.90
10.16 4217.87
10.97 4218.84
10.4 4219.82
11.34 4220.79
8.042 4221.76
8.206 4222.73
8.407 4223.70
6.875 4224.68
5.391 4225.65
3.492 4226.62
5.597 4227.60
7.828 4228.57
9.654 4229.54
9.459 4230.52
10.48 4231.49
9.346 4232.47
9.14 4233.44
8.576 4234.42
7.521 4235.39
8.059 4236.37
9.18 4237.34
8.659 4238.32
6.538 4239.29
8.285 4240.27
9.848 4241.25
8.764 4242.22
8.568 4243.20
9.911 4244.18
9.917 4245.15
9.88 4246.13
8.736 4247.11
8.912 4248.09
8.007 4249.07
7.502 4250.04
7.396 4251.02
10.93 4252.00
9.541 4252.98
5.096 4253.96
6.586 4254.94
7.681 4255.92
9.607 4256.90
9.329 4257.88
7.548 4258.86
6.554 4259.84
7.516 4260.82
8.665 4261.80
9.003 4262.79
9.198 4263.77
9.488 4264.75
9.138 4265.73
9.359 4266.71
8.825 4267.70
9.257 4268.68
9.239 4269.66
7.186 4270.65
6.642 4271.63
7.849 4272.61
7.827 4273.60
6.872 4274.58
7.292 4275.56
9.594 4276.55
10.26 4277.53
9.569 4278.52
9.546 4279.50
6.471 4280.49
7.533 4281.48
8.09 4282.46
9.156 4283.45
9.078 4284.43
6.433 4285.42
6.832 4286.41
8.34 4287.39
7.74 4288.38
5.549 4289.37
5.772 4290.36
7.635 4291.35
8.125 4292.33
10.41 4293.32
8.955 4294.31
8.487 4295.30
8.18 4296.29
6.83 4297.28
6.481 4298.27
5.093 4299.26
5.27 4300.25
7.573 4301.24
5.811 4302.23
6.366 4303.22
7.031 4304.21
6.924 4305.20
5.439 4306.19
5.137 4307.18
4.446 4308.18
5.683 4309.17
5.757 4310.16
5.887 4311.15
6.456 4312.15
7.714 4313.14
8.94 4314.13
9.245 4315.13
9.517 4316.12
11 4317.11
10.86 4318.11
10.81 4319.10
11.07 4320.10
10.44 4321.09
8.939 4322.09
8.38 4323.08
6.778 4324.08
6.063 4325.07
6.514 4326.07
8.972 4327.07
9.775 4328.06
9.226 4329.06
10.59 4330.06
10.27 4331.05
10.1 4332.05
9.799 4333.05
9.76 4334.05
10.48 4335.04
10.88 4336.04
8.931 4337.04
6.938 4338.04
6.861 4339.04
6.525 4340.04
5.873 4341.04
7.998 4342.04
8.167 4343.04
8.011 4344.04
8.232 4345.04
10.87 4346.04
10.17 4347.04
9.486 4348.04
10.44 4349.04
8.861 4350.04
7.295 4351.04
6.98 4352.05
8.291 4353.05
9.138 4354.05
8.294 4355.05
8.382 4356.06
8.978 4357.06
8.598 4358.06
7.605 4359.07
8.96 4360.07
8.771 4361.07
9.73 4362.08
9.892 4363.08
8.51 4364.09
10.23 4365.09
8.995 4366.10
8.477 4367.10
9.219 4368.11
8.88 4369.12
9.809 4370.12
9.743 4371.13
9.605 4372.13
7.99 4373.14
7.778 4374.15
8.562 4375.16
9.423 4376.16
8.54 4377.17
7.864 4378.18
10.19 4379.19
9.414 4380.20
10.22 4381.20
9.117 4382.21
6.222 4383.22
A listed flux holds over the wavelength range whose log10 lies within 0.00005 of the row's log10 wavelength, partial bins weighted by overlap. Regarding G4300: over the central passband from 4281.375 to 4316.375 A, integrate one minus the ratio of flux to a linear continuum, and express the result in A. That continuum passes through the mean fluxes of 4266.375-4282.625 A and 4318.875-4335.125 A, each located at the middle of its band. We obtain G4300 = 6.4 A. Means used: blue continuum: 8.31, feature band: 7.14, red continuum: 9.24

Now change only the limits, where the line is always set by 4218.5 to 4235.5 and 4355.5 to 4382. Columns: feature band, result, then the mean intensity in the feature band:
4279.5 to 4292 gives 1.7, 7.48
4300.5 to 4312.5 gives 3.7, 6.02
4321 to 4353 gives 0.7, 8.68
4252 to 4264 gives 0.5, 8.12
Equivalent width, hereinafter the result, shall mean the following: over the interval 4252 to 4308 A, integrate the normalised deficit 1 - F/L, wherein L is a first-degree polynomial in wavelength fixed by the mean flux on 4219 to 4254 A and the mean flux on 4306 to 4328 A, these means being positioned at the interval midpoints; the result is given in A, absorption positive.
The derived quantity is 3.1 A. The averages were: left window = 8.5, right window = 7.98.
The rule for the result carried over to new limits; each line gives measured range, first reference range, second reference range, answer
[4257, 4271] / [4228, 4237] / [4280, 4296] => -0.64 A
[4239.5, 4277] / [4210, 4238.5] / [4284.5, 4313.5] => -3.03 A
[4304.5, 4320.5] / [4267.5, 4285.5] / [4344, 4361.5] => 1.39 A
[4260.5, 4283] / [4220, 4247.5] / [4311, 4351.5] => 0.40 A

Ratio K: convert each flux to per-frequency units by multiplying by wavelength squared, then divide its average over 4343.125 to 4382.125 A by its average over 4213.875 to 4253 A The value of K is 1.10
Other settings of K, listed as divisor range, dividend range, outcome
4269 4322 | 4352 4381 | 1.19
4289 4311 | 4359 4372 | 1.42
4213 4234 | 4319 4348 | 1.09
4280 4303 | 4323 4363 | 1.20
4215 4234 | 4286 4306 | 0.87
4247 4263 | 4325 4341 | 1.13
